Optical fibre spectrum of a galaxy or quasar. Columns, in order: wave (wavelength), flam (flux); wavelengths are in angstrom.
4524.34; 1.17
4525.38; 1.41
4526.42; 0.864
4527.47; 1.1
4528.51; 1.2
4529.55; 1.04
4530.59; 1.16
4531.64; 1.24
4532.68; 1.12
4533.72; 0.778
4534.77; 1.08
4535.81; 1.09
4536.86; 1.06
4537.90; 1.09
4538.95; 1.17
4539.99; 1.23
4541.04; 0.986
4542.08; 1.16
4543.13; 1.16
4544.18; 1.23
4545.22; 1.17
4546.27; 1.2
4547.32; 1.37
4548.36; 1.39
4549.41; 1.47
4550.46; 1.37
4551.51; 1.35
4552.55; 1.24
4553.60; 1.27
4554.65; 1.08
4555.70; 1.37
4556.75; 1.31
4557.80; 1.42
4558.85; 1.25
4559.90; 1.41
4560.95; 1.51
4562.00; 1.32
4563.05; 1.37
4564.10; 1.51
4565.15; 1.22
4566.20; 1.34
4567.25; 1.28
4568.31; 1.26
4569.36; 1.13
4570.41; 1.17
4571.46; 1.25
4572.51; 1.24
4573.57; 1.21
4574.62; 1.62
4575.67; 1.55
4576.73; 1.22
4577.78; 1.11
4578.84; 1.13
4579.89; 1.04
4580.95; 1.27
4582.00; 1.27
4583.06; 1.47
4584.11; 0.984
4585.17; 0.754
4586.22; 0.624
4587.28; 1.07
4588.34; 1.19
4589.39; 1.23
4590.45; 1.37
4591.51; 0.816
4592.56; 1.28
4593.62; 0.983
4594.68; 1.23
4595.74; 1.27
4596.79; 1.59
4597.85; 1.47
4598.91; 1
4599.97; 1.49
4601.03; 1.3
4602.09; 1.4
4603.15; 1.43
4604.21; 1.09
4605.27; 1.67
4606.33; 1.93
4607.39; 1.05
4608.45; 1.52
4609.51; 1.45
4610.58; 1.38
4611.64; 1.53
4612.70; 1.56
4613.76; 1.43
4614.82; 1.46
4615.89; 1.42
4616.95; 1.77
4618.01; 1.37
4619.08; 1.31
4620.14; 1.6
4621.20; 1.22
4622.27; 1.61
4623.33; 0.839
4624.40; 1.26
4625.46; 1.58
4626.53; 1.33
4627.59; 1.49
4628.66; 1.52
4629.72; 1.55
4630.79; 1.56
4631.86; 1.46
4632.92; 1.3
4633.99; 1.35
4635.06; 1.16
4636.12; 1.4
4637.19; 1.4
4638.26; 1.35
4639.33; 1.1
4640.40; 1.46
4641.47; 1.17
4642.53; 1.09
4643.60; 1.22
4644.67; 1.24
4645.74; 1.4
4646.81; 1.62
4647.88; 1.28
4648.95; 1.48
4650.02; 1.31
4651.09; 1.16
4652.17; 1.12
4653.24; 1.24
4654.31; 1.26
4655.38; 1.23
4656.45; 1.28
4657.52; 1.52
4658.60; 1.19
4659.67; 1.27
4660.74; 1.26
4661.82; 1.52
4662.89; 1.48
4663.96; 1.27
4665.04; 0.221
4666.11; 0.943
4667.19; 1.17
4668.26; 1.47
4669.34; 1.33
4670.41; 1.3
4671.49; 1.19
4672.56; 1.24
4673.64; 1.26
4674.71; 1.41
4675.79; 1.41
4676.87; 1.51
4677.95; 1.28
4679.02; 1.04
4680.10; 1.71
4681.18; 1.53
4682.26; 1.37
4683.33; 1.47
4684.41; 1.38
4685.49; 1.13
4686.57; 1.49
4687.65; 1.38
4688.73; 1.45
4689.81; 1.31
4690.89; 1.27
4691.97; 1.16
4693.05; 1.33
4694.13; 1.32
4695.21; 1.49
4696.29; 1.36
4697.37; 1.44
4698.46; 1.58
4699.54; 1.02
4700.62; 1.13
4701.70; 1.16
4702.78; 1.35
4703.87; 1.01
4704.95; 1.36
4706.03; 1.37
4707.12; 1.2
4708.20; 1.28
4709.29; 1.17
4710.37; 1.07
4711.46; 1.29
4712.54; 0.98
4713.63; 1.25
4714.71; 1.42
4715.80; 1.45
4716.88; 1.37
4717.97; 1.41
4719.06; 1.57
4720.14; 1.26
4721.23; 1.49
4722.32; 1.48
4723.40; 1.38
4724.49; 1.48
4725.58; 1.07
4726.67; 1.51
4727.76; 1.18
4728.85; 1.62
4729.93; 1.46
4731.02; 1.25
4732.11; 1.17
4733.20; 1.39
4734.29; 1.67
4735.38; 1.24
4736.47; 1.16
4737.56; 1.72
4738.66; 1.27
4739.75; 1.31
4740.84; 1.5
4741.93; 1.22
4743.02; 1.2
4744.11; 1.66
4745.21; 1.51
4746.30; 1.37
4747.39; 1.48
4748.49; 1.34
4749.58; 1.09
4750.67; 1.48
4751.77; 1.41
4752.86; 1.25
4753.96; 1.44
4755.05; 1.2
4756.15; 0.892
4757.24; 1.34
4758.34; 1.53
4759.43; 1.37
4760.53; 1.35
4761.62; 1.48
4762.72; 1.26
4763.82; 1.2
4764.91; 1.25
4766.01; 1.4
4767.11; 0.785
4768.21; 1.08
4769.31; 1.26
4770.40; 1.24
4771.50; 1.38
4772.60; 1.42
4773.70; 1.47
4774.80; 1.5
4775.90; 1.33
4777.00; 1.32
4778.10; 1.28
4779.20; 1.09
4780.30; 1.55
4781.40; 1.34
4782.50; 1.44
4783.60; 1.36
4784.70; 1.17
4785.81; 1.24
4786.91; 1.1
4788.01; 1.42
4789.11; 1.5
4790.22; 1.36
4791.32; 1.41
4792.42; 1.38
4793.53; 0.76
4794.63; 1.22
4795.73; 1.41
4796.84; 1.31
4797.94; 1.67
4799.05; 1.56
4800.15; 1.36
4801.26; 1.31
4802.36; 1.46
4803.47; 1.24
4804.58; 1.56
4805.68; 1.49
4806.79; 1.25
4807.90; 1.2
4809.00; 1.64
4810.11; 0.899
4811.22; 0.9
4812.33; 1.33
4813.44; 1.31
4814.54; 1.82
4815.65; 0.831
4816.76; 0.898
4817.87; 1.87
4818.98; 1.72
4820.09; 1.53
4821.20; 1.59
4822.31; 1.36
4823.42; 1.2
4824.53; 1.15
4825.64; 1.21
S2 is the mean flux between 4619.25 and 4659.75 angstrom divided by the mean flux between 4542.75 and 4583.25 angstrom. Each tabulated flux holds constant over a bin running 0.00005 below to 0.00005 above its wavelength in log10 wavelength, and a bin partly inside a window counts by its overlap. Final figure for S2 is 1.03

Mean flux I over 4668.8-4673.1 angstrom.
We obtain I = 1.27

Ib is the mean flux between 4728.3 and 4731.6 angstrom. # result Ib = 1.44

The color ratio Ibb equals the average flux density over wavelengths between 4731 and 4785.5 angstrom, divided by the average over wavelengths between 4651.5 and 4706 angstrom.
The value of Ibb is 1.0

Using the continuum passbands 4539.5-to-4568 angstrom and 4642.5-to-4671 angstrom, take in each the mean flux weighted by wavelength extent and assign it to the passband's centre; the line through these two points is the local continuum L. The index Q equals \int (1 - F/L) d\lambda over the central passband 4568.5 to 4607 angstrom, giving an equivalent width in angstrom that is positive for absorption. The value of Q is 1.1 angstrom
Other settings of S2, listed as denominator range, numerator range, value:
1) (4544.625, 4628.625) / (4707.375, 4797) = 1.01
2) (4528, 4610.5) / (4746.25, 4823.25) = 1.07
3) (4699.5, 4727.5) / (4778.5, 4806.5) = 1.04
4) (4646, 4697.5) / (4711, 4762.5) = 1.04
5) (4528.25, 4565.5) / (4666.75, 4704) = 1.08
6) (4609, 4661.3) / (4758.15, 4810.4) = 0.98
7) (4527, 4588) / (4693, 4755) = 1.10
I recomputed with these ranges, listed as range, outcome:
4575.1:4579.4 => 1.25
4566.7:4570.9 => 1.21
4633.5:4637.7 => 1.33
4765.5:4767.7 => 1.08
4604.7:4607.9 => 1.55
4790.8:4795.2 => 1.19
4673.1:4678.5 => 1.37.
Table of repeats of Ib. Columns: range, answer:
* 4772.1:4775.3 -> 1.46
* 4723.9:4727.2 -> 1.35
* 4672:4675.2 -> 1.3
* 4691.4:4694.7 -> 1.27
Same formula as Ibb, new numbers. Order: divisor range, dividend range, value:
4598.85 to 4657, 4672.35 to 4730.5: 0.98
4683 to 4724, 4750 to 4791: 1.00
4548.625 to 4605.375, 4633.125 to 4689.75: 1.03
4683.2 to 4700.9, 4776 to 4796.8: 0.97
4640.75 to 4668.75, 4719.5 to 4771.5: 1.07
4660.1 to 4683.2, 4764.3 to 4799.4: 1.02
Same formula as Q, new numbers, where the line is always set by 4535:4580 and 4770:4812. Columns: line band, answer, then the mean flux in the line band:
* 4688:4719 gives 0.35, 1.29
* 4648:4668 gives 1.08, 1.22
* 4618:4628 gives -0.59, 1.36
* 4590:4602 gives 0.15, 1.26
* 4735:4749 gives -0.73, 1.38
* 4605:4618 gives -2.29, 1.51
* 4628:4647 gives -0.91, 1.35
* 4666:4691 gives -0.86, 1.34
